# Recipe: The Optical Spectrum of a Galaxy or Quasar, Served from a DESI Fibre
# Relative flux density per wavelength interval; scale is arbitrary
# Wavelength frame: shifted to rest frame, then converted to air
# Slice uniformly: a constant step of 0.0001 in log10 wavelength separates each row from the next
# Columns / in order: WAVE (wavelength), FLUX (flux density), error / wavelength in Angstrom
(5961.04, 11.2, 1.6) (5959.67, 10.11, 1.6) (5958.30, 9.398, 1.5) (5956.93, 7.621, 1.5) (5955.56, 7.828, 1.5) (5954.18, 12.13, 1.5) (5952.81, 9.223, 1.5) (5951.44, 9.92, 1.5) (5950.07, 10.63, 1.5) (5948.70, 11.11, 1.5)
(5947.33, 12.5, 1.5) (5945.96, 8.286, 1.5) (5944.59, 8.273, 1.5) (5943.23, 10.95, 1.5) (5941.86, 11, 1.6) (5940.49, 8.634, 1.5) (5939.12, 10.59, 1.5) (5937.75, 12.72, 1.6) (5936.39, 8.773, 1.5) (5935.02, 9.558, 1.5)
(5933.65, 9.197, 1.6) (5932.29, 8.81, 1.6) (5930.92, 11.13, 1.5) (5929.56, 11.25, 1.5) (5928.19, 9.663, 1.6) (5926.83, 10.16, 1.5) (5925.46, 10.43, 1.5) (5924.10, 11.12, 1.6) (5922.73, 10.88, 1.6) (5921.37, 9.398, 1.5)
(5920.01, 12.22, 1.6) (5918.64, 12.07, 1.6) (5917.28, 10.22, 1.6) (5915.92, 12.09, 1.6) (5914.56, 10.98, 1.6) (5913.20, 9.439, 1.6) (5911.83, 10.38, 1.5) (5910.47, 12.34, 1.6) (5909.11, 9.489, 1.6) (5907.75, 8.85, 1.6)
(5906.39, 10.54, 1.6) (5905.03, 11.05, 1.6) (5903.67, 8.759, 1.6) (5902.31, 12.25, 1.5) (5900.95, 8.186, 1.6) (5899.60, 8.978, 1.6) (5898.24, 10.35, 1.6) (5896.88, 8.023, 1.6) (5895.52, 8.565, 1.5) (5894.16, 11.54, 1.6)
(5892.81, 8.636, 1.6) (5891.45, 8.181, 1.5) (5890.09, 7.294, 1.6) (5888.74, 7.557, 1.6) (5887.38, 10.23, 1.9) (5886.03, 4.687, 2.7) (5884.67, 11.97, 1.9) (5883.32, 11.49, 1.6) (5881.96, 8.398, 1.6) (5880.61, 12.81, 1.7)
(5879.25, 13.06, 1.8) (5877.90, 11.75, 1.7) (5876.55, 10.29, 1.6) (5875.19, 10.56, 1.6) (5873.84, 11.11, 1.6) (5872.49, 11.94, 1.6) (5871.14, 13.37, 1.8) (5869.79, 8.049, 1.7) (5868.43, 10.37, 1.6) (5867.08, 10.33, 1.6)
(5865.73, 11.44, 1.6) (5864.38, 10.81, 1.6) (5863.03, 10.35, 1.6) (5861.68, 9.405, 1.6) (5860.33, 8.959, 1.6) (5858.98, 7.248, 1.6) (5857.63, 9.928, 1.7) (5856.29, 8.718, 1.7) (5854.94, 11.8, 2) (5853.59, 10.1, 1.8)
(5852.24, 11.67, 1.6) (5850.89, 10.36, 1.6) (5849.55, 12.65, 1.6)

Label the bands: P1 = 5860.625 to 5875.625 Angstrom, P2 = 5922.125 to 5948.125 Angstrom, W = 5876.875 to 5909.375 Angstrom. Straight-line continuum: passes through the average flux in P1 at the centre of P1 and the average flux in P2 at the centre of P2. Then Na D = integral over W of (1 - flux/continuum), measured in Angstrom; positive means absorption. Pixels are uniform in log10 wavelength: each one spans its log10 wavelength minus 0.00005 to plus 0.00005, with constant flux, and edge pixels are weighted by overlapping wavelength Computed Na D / 2.46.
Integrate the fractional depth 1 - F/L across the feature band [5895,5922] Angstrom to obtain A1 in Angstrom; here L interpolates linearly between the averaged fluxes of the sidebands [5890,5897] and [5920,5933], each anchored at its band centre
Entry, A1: -1.78 Angstrom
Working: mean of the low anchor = 8.87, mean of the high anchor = 10.4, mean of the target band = 10.2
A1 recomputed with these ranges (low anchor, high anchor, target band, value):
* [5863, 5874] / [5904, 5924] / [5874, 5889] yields 0.7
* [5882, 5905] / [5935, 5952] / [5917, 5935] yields -1.1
